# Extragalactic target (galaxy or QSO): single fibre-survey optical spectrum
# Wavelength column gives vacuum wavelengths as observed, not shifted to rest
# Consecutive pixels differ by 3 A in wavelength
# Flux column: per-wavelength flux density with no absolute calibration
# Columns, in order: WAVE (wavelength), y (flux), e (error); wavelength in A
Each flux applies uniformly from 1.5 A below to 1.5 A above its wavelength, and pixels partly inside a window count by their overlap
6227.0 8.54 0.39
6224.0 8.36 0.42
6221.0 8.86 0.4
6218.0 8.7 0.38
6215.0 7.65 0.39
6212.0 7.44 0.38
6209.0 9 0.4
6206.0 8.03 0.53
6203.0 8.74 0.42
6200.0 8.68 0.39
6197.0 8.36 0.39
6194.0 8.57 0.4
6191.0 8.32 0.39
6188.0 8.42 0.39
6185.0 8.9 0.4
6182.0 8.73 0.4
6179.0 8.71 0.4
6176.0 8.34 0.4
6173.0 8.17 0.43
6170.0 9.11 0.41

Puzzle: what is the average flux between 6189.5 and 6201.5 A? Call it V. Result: 8.48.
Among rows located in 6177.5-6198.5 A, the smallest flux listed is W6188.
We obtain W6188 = 8.32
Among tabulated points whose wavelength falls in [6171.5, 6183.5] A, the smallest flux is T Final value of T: 8.17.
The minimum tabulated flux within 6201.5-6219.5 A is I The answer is 7.44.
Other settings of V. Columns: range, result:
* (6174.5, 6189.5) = 8.62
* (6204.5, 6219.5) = 8.16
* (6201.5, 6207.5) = 8.38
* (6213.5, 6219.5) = 8.17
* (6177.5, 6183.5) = 8.72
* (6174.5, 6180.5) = 8.53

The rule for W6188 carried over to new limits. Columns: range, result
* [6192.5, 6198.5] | 8.36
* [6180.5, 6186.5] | 8.73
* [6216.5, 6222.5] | 8.7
